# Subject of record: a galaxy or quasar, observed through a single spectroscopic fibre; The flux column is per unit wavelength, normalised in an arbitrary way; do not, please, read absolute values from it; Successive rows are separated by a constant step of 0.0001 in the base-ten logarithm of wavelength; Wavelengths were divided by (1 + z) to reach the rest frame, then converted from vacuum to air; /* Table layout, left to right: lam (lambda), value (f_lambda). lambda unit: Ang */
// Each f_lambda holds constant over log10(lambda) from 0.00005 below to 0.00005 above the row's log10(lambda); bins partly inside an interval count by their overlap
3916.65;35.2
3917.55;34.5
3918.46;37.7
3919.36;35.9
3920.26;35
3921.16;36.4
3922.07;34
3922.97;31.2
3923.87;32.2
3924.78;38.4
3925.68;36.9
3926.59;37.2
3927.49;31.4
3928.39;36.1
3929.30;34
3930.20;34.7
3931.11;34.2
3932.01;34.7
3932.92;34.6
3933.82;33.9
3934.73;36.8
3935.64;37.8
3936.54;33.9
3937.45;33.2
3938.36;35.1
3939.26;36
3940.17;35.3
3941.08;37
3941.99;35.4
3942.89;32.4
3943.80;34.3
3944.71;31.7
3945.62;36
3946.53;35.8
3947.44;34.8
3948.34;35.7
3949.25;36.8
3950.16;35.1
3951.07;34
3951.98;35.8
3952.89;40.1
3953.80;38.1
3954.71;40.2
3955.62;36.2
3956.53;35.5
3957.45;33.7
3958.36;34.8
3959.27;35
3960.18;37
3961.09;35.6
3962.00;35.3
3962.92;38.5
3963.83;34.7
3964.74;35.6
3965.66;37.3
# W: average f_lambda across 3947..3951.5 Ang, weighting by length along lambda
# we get 35.3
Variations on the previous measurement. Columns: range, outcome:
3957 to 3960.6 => 35.2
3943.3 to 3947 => 34.4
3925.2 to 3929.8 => 35.2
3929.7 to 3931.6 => 34.5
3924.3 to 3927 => 37.3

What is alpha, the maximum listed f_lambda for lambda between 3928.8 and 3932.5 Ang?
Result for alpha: 34.7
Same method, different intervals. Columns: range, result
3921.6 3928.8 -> 38.4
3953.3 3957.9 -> 40.2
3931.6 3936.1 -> 37.8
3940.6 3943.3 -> 37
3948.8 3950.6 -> 36.8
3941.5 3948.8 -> 36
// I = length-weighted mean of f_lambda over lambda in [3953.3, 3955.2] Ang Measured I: 39.1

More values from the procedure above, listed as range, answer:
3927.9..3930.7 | 34.9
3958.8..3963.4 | 36.3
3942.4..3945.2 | 32.9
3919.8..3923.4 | 34.2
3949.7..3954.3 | 36.7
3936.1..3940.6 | 34.7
